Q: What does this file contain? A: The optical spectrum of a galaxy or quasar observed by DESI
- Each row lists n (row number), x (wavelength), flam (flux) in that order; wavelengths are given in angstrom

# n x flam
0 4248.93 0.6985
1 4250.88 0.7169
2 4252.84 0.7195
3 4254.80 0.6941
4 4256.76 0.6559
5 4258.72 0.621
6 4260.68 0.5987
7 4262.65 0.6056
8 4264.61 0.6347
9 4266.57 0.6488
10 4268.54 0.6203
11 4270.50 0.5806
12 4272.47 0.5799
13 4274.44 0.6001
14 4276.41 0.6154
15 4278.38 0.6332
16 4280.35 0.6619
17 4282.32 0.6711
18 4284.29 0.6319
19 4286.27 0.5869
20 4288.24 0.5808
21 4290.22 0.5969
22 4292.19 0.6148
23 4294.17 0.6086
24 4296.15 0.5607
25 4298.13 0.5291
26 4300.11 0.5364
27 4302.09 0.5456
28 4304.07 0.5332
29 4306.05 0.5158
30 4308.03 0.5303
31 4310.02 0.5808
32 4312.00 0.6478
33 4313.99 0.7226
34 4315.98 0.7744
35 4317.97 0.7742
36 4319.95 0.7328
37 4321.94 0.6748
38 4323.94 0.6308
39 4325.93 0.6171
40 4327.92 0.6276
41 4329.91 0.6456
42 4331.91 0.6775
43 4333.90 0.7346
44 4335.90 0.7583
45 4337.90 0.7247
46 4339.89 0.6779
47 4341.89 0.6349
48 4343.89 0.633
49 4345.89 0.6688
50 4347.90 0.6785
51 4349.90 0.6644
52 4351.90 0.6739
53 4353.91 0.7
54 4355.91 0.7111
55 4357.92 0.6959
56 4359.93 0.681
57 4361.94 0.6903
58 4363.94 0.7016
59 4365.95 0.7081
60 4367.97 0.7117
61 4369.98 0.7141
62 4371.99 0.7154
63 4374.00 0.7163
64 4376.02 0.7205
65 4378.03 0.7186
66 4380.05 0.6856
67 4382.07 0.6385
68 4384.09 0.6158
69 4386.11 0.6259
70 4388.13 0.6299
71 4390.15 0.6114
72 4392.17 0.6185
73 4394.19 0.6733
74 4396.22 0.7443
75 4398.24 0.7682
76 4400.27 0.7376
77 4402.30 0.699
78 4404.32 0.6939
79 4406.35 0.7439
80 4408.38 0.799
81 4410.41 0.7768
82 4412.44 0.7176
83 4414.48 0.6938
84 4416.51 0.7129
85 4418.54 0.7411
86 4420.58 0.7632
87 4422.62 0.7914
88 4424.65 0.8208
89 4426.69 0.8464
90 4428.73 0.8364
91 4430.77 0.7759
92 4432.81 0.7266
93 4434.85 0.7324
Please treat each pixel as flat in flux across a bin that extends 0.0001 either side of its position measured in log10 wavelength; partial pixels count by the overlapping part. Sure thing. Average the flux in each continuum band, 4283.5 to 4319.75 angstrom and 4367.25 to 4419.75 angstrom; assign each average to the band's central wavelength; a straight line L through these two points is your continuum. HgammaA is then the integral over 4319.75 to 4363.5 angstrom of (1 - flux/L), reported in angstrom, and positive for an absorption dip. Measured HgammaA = -2.1 angstrom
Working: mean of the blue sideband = 0.607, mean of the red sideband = 0.701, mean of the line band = 0.678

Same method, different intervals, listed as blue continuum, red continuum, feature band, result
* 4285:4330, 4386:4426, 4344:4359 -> -0.42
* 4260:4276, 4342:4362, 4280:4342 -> 0.84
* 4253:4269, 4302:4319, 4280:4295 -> 0.40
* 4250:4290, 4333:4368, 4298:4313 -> 2.38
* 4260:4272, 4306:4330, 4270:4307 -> 2.54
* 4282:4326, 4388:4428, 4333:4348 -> -0.74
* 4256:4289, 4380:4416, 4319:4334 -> -0.28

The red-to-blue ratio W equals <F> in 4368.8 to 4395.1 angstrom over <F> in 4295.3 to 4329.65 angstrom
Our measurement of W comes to 1.1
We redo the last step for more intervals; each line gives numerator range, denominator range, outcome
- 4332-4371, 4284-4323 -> 1.13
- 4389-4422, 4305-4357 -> 1.07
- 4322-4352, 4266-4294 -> 1.09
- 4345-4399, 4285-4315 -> 1.18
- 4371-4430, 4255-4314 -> 1.20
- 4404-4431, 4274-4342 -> 1.21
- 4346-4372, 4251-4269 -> 1.07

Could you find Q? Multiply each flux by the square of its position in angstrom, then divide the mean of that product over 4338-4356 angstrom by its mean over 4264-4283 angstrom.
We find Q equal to 1.12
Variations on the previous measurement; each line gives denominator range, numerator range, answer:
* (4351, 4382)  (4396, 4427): 1.09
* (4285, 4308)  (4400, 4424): 1.39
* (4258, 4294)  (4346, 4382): 1.18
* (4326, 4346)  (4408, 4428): 1.18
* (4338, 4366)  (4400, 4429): 1.14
